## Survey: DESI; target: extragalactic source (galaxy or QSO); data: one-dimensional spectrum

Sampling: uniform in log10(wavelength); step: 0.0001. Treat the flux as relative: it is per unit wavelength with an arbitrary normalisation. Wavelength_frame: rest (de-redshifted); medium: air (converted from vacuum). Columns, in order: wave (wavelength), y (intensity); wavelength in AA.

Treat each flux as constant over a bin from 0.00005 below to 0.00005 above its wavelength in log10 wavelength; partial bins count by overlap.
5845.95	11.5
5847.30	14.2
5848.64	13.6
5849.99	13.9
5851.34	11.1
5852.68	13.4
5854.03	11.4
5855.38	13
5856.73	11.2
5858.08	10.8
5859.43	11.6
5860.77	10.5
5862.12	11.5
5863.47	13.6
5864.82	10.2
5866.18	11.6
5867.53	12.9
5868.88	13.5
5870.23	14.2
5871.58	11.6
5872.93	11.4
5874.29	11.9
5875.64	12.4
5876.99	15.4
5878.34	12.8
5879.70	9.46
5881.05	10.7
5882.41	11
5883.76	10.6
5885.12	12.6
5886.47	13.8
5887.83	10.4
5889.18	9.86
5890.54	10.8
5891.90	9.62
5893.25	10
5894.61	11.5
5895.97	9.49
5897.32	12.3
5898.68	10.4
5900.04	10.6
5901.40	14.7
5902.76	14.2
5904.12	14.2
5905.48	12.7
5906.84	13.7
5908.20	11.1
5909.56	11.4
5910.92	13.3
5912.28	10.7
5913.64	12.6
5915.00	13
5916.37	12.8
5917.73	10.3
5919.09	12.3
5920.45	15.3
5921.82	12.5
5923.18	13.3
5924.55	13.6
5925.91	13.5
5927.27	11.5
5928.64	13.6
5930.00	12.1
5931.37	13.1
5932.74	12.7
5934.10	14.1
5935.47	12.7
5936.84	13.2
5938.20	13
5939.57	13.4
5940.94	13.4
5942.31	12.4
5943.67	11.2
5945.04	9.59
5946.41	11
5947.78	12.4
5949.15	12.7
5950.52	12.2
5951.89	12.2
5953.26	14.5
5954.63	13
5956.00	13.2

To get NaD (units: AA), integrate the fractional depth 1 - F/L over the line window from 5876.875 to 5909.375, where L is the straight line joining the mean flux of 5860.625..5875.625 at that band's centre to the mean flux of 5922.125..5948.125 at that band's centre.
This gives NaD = 1.7 AA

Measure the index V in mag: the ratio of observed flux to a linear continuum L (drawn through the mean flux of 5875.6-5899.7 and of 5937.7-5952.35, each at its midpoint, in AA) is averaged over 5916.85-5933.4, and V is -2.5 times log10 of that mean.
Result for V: -0.088 mag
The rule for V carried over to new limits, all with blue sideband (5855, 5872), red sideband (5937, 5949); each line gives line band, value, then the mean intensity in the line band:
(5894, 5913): -0.01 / 12.2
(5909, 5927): -0.05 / 12.6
